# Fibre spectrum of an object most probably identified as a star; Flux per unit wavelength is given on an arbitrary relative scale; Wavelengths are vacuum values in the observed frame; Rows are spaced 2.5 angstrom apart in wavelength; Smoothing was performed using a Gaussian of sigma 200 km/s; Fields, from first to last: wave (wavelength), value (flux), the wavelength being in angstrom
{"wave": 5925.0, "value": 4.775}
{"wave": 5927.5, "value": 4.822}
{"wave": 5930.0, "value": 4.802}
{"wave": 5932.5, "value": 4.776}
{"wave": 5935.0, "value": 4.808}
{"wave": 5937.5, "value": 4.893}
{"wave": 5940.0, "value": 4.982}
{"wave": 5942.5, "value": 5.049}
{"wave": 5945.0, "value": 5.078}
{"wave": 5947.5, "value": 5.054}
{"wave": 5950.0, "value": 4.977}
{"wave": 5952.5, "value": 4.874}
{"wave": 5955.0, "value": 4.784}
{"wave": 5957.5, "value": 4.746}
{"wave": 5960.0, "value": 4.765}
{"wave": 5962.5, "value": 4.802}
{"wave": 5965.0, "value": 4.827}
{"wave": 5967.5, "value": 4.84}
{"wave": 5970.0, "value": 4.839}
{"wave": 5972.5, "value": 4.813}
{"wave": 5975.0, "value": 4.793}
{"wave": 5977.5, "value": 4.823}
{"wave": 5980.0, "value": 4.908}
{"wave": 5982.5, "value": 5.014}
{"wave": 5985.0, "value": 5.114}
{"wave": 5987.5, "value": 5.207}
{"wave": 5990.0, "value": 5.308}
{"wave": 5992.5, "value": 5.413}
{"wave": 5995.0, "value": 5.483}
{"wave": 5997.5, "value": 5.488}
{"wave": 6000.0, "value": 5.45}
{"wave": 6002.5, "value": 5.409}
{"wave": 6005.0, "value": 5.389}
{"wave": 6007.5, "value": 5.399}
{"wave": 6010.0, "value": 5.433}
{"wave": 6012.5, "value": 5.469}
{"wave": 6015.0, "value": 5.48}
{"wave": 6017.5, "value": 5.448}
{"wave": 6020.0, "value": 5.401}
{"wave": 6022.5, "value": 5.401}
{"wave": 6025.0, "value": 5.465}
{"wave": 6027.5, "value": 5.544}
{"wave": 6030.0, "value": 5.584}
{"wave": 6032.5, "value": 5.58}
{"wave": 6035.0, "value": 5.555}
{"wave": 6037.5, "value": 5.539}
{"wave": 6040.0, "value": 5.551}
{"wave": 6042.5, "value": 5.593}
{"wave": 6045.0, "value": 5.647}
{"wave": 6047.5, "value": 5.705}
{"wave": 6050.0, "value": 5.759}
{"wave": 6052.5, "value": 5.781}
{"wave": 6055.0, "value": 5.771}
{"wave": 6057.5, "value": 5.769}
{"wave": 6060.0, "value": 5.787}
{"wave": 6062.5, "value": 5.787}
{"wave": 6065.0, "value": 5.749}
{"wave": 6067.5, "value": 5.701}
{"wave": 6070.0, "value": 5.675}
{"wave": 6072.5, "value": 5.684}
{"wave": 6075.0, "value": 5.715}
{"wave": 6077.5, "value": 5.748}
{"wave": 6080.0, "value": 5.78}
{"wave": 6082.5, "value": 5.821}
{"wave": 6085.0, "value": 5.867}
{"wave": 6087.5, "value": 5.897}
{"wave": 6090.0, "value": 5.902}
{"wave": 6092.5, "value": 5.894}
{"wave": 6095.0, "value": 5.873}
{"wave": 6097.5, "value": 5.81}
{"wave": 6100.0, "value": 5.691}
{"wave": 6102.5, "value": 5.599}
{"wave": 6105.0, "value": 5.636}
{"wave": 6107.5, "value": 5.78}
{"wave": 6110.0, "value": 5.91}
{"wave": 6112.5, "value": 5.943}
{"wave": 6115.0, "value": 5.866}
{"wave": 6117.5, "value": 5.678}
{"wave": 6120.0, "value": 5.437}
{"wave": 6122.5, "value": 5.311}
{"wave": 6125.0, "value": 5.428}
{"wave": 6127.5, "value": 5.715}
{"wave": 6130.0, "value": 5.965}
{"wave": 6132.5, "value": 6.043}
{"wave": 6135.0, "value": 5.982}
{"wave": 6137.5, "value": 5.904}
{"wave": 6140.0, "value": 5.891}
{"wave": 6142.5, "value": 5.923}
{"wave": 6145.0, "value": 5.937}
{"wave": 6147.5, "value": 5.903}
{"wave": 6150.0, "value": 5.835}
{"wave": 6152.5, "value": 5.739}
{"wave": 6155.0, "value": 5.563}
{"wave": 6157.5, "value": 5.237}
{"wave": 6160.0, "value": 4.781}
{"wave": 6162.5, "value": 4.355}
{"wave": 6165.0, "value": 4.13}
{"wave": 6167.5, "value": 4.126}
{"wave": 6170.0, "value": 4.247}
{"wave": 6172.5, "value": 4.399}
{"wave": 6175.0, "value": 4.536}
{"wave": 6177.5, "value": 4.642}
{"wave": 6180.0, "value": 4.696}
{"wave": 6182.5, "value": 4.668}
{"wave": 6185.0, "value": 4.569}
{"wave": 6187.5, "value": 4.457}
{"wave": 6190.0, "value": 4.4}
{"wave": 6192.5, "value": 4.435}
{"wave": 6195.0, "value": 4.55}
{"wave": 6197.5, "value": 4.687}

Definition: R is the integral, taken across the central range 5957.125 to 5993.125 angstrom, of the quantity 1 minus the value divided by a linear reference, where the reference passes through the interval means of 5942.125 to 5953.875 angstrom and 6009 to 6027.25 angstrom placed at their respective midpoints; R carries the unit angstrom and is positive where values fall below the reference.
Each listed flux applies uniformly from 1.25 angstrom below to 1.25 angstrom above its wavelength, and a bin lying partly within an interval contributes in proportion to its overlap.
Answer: 1.6 angstrom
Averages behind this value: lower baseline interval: 5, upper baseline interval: 5.45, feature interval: 4.94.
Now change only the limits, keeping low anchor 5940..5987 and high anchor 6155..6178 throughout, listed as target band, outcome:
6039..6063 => -4.9 angstrom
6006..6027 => -2.8 angstrom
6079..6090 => -2.7 angstrom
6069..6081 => -2.6 angstrom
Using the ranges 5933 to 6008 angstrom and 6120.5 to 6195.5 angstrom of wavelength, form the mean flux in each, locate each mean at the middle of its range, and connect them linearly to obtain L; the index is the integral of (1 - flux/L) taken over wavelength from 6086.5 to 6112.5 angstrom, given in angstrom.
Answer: -3.6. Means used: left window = 5.04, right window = 5.12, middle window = 5.81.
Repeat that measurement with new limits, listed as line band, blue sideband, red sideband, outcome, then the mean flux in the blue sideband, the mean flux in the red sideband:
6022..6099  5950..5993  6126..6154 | -3.93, 4.93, 5.89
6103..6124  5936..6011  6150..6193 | -3.91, 5.06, 4.68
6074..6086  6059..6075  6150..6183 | -0.40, 5.73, 4.75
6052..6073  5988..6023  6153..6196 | -2.46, 5.42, 4.6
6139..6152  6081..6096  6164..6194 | -2.39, 5.87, 4.45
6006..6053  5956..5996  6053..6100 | -1.14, 4.98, 5.79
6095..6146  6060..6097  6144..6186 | -4.01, 5.79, 4.9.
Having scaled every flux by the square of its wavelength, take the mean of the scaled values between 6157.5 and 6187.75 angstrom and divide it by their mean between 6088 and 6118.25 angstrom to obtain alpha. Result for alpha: 0.8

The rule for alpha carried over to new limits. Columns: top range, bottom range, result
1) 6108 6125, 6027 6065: 1.02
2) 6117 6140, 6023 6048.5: 1.06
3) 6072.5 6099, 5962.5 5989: 1.23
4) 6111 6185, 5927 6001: 1.13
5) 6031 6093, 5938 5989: 1.20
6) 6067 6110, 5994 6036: 1.08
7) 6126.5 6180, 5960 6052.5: 1.04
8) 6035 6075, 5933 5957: 1.20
